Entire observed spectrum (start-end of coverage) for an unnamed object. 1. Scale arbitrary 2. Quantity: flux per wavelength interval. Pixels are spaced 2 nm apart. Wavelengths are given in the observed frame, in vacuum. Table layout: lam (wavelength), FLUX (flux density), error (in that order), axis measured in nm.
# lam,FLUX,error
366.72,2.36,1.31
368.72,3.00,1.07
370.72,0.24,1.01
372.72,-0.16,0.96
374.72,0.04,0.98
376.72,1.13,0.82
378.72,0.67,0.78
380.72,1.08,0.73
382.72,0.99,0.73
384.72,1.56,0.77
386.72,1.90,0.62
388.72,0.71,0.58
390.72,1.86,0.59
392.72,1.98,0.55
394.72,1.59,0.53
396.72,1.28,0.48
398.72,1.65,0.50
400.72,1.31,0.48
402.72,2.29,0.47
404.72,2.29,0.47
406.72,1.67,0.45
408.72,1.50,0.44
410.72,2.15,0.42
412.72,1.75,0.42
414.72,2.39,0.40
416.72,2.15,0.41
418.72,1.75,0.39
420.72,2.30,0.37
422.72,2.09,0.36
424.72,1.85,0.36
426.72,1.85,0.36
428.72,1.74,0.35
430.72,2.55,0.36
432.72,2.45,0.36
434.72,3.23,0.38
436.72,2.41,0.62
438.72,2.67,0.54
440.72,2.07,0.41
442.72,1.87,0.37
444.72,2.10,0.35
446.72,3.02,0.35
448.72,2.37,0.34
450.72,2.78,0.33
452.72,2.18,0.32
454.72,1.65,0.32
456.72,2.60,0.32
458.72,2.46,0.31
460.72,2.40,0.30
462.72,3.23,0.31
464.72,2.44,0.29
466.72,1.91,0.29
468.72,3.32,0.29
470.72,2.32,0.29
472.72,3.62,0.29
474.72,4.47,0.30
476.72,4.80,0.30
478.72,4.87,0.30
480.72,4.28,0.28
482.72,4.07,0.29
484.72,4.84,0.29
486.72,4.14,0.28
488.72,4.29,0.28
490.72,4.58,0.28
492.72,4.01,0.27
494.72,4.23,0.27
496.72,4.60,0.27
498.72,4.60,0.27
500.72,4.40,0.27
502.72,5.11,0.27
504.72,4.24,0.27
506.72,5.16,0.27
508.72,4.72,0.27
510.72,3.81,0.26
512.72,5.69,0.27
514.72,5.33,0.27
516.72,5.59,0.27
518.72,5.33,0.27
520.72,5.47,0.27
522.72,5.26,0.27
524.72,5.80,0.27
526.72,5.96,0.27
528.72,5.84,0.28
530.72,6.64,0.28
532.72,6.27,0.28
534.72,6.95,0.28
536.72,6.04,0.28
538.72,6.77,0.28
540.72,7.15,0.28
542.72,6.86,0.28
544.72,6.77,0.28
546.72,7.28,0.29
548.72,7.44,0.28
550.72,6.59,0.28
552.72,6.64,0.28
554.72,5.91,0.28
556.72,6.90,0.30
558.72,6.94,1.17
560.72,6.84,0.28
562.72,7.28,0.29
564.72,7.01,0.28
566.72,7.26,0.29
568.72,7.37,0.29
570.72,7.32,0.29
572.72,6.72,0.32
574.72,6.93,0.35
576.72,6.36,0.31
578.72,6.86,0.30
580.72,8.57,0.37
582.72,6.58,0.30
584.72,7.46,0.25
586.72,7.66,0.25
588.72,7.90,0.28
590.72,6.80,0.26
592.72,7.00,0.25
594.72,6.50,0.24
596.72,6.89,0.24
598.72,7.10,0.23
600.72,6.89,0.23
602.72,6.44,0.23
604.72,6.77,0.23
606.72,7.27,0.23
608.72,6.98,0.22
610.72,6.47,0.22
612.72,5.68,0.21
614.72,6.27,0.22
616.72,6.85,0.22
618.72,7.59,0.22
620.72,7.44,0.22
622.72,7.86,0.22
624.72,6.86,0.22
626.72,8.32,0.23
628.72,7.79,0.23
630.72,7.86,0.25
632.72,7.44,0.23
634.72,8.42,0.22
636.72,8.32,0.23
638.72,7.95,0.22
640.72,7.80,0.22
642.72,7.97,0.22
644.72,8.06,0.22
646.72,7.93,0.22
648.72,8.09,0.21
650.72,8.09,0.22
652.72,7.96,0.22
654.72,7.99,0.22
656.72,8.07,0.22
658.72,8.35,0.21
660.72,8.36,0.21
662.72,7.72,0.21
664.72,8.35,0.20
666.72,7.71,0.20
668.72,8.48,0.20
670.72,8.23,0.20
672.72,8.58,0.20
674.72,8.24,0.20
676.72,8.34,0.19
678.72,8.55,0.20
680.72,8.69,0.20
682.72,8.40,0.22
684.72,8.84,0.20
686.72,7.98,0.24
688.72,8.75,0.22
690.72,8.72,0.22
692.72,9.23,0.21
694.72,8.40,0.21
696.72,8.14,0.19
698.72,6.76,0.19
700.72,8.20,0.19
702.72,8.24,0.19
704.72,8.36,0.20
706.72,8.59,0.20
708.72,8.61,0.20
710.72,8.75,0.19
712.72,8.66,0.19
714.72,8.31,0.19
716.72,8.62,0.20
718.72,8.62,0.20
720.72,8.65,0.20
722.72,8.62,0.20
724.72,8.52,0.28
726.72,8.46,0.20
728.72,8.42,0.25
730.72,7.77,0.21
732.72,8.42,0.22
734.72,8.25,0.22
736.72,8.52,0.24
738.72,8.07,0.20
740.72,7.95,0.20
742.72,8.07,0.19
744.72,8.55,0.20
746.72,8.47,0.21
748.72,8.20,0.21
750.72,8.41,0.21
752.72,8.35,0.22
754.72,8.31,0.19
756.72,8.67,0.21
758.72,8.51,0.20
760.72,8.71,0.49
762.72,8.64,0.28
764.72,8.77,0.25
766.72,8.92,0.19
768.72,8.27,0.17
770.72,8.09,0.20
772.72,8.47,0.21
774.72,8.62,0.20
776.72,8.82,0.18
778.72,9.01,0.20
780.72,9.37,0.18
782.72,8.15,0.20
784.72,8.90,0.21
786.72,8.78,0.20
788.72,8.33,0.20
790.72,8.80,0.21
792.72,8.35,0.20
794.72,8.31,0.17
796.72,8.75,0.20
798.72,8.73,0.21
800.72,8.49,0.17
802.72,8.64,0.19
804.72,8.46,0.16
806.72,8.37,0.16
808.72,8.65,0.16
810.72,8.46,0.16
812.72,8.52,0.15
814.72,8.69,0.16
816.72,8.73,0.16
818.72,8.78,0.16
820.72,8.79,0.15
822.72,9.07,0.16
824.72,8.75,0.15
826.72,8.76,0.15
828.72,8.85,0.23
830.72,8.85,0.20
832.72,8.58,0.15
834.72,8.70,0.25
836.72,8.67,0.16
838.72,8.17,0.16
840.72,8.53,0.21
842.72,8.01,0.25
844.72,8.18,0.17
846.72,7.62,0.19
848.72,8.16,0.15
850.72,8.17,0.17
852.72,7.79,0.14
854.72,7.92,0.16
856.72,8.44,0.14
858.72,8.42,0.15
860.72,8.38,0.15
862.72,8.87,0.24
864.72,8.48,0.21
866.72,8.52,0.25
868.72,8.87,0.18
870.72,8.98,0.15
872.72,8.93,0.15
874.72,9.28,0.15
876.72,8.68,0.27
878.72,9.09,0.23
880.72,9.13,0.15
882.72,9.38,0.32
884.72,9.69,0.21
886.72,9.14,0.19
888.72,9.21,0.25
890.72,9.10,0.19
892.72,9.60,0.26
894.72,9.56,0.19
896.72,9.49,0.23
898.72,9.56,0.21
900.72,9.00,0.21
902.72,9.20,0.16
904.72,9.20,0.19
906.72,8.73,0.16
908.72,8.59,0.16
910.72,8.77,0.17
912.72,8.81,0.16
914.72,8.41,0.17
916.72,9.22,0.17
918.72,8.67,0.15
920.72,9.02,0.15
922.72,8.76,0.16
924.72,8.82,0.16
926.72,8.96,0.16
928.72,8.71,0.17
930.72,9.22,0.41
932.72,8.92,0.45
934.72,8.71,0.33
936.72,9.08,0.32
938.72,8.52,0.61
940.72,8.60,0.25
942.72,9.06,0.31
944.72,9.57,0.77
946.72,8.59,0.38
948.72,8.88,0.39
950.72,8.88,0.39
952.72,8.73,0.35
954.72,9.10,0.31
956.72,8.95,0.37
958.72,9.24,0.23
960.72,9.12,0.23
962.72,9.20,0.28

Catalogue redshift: 0.185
